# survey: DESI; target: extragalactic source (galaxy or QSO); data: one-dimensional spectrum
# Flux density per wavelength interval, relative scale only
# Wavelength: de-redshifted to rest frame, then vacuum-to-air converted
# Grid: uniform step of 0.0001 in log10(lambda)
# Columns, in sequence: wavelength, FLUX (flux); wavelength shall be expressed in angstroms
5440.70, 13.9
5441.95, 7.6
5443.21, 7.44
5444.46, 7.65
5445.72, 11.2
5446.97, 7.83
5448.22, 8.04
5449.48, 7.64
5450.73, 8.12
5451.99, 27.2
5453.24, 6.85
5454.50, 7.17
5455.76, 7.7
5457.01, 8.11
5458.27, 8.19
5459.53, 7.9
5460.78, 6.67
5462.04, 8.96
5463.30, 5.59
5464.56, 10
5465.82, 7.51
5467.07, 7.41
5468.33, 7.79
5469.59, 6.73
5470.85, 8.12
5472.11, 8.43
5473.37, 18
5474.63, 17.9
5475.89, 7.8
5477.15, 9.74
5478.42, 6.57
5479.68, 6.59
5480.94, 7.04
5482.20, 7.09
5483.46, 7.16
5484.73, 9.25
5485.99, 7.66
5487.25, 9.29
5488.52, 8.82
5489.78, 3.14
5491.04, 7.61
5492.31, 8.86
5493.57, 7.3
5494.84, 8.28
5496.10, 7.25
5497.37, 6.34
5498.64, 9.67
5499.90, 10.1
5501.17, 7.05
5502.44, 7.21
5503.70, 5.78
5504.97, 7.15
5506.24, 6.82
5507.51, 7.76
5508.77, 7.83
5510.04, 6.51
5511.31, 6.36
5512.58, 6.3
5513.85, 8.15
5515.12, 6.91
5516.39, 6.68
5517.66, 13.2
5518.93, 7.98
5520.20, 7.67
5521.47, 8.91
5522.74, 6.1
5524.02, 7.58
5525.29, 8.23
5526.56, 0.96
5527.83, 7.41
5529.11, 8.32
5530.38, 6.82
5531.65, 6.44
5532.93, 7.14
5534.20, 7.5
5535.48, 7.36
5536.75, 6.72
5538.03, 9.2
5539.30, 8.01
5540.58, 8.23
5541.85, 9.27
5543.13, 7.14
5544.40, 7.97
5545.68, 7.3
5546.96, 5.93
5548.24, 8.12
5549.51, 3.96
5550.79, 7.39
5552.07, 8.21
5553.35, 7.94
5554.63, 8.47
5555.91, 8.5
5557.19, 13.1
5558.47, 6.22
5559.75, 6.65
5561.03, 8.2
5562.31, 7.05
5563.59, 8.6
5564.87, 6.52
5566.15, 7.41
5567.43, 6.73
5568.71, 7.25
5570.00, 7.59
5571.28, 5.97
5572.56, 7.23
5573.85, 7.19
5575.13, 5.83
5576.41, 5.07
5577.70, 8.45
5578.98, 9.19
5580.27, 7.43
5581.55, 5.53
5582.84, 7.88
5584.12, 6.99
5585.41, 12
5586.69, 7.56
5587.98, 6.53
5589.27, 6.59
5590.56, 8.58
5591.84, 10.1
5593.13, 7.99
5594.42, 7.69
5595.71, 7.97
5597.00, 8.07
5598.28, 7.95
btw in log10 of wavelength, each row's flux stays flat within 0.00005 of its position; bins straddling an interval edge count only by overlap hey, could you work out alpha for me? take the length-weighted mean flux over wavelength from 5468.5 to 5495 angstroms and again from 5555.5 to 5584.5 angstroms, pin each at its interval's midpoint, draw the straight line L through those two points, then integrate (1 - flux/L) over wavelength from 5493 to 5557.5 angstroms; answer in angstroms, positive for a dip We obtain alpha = 3.7 angstroms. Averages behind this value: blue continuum 8.63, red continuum 7.41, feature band 7.55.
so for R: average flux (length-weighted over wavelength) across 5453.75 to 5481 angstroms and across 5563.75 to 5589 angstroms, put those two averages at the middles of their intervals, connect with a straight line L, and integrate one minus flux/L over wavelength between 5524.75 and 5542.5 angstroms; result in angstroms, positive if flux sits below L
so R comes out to 1.29 angstroms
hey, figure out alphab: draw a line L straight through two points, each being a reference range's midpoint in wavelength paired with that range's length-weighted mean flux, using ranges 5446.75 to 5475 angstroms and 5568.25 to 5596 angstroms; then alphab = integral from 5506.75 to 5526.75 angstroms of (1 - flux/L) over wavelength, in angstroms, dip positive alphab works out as 2.6 angstroms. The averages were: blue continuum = 9.42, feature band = 7.46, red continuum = 7.57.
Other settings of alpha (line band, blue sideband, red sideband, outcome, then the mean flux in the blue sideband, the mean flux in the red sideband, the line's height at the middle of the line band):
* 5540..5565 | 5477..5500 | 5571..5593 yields -0.5 angstroms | 7.68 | 7.57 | 7.61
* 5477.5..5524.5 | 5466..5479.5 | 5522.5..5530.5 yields 1.9 angstroms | 9.66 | 6.48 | 7.99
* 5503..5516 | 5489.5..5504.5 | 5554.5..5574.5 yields 1.0 angstroms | 7.48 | 7.65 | 7.51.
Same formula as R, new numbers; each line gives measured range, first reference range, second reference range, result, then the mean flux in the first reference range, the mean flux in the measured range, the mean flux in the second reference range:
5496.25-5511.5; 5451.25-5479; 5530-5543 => 2.0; 9.56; 7.41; 7.66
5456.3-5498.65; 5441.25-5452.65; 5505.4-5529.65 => 3.4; 10.3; 8.29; 7.34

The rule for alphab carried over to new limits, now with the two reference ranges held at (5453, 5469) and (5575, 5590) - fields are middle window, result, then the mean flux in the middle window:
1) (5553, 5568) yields -0.9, 7.96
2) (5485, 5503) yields -0.4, 7.79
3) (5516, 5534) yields 0.4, 7.4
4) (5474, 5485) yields -1.6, 8.77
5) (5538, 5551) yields 0.2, 7.43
